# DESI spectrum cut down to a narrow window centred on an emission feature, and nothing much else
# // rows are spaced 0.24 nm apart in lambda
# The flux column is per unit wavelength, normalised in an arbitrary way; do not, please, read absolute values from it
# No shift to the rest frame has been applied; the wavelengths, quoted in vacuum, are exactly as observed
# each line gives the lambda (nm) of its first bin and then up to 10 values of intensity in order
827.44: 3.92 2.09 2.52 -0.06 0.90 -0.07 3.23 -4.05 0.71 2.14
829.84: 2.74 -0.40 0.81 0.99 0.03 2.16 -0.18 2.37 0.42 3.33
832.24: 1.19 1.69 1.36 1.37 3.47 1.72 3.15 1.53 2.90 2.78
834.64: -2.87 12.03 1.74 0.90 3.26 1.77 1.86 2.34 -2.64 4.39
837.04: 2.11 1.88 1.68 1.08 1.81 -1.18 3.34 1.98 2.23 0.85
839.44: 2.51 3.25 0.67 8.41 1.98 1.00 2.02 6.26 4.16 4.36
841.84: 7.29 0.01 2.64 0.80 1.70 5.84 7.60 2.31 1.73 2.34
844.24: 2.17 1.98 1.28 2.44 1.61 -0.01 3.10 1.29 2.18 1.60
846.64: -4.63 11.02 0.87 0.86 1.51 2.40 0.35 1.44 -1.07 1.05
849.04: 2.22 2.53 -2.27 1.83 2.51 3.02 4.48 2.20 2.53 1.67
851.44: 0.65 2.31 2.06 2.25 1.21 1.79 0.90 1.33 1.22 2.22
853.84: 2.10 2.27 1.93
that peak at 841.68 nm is H-gamma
